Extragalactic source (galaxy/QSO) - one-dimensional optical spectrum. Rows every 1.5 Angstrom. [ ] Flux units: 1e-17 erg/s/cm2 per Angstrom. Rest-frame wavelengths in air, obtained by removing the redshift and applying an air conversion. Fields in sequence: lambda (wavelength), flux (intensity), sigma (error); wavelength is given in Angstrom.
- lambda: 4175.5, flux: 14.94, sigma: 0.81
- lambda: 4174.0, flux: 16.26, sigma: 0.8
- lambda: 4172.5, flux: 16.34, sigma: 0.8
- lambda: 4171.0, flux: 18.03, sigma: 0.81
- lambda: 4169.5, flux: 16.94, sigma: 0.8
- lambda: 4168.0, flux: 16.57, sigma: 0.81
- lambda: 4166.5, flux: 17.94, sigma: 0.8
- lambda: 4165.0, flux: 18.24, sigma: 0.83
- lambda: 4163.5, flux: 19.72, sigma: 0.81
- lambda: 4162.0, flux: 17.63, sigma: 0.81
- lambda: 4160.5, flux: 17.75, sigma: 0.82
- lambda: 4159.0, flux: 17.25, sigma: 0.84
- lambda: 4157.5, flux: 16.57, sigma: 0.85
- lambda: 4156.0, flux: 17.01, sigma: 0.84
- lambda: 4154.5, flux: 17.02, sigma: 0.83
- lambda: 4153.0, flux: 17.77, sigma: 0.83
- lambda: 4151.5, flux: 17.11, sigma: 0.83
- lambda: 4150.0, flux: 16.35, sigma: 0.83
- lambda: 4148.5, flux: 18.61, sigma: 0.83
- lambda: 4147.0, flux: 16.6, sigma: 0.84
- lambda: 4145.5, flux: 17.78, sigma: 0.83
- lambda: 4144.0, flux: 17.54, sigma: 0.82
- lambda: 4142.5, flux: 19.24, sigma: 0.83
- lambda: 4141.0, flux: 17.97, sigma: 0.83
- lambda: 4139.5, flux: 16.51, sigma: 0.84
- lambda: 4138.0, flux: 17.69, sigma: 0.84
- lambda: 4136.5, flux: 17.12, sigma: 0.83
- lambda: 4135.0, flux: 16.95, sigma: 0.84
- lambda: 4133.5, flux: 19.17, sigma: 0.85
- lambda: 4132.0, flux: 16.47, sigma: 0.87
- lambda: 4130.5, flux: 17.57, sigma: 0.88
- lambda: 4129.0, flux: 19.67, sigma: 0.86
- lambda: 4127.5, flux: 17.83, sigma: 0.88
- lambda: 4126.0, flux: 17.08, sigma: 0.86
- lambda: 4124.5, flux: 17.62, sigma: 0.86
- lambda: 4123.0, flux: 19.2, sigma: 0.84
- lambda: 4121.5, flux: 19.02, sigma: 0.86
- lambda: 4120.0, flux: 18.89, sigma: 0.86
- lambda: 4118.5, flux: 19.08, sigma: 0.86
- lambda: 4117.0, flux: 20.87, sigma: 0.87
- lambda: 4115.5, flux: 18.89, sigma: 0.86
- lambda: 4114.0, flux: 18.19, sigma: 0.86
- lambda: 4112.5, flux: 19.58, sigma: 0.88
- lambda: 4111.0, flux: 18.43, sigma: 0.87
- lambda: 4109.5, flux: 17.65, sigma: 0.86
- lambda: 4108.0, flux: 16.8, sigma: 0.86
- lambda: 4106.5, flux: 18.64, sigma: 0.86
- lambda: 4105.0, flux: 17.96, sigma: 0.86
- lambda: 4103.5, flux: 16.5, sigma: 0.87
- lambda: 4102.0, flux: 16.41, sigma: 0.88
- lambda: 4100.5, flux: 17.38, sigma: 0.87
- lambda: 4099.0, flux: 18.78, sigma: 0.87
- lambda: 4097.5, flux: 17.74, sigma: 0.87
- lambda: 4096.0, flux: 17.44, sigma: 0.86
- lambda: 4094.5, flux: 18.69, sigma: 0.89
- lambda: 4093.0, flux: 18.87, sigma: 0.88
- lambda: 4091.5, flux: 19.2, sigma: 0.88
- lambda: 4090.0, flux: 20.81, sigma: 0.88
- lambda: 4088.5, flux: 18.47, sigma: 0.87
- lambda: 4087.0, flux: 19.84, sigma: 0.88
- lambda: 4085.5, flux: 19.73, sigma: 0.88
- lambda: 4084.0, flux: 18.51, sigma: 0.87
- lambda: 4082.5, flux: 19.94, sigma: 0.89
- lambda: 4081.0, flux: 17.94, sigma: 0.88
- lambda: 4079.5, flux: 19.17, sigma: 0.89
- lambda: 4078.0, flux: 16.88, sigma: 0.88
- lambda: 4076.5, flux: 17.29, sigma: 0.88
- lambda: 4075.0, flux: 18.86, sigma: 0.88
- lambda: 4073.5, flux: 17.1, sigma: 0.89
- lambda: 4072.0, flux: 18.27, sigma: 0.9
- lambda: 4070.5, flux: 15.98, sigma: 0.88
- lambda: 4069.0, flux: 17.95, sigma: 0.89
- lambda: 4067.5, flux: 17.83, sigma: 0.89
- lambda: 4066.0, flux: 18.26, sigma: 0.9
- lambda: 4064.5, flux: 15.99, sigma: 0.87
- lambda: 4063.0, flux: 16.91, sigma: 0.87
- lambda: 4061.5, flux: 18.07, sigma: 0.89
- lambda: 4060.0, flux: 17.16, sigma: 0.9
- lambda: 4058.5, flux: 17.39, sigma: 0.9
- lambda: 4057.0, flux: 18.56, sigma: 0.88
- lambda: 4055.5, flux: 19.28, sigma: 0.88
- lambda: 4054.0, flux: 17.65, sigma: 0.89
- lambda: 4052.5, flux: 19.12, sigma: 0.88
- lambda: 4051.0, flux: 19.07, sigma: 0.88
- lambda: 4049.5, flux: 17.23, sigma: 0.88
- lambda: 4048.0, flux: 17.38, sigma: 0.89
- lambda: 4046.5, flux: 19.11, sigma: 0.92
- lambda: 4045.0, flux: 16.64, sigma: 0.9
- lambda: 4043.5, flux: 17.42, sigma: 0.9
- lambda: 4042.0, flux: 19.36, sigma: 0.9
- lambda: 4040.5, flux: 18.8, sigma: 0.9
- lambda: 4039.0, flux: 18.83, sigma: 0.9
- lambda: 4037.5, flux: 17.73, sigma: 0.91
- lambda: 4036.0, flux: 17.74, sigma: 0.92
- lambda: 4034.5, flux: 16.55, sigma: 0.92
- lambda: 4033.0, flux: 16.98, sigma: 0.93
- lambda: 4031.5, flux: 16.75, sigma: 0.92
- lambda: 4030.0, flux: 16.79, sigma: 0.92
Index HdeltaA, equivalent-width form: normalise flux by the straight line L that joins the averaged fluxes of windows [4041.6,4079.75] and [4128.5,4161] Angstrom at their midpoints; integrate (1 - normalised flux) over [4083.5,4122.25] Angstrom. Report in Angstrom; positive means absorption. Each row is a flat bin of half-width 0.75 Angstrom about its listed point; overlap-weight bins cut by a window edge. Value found -2.0 Angstrom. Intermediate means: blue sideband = 17.8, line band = 18.6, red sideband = 17.5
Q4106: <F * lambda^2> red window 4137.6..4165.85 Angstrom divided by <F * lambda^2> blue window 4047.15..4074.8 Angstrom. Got 1.04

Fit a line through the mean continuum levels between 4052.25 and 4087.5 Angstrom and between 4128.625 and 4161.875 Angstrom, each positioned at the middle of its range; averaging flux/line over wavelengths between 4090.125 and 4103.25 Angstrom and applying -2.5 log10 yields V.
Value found -0.02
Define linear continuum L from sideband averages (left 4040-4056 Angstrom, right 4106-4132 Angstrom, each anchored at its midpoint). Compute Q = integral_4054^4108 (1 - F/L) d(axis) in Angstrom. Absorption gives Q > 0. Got 0.8 Angstrom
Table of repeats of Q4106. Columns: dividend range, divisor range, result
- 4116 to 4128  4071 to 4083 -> 1.06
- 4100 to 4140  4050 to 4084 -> 1.03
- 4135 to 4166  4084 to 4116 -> 0.98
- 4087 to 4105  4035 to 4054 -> 1.03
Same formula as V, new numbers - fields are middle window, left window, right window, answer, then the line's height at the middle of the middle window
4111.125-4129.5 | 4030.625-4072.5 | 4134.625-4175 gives -0.076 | 17.5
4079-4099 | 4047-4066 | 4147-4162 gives -0.076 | 17.7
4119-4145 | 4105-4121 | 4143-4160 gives 0.000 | 18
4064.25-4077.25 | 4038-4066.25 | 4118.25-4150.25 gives 0.026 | 18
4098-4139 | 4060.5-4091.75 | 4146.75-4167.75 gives -0.015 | 17.9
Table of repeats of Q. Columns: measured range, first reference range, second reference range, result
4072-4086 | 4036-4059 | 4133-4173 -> -0.26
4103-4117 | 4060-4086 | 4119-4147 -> -0.26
